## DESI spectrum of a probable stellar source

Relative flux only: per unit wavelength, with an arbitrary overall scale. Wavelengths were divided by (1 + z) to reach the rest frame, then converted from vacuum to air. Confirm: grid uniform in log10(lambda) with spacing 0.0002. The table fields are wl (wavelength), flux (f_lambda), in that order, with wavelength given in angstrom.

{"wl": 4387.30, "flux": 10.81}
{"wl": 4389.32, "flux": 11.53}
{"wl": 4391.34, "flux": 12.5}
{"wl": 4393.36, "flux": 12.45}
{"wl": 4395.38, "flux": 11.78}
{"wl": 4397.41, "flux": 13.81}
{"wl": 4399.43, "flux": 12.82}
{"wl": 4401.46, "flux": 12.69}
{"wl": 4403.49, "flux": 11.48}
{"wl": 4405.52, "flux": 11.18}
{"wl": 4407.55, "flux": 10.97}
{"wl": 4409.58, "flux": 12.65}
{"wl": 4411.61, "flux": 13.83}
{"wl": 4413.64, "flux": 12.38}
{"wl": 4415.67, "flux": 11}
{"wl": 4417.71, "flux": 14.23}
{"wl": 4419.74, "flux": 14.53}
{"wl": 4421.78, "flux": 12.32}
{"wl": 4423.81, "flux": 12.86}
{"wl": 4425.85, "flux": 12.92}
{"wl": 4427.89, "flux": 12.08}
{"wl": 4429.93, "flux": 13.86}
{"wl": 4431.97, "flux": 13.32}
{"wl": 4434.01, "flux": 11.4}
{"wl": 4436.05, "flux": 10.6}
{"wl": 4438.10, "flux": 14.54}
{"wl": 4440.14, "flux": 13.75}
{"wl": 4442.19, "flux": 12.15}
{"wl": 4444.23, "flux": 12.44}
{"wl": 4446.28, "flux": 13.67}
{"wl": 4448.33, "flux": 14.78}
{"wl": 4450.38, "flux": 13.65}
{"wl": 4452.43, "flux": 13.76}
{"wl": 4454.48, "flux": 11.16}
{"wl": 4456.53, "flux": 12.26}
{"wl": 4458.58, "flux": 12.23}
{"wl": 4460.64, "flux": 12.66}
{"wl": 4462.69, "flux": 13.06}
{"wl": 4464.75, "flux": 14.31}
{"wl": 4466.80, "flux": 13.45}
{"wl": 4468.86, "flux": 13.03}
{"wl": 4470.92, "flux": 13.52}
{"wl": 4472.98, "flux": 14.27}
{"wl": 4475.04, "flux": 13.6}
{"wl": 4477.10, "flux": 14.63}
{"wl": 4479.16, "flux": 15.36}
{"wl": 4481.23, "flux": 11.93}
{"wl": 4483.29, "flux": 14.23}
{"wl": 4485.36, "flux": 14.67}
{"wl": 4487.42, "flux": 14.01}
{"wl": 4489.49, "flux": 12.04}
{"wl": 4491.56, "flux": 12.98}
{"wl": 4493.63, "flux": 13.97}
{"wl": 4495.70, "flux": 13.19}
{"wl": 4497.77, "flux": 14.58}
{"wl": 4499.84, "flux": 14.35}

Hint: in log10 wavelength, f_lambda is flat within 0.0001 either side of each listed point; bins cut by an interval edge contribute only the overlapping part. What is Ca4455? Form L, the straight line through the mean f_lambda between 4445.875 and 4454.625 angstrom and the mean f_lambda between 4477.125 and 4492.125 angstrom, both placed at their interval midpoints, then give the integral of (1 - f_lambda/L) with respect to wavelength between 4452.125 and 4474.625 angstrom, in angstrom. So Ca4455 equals 1.0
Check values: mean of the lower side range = 13.6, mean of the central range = 13.1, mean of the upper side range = 13.7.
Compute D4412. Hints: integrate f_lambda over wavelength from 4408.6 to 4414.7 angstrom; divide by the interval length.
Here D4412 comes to 13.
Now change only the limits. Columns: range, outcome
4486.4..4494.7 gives 13.2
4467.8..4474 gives 13.6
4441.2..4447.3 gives 12.8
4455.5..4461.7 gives 12.4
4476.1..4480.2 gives 15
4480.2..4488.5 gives 13.7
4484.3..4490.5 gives 13.6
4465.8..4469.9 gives 13.2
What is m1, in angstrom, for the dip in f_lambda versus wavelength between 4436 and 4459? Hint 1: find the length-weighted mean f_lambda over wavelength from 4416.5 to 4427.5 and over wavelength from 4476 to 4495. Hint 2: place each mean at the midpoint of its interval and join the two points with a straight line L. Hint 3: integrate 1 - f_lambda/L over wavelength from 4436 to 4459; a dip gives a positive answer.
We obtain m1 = 0.7 angstrom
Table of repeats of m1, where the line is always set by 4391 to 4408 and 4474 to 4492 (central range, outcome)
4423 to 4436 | 0.2 angstrom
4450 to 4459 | 0.4 angstrom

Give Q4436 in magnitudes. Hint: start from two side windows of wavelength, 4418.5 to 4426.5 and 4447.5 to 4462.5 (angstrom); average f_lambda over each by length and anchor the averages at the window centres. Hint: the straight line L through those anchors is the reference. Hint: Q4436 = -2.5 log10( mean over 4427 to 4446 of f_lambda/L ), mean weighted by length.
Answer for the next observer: 0.03 mag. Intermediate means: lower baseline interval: 13.2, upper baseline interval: 12.9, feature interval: 12.7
